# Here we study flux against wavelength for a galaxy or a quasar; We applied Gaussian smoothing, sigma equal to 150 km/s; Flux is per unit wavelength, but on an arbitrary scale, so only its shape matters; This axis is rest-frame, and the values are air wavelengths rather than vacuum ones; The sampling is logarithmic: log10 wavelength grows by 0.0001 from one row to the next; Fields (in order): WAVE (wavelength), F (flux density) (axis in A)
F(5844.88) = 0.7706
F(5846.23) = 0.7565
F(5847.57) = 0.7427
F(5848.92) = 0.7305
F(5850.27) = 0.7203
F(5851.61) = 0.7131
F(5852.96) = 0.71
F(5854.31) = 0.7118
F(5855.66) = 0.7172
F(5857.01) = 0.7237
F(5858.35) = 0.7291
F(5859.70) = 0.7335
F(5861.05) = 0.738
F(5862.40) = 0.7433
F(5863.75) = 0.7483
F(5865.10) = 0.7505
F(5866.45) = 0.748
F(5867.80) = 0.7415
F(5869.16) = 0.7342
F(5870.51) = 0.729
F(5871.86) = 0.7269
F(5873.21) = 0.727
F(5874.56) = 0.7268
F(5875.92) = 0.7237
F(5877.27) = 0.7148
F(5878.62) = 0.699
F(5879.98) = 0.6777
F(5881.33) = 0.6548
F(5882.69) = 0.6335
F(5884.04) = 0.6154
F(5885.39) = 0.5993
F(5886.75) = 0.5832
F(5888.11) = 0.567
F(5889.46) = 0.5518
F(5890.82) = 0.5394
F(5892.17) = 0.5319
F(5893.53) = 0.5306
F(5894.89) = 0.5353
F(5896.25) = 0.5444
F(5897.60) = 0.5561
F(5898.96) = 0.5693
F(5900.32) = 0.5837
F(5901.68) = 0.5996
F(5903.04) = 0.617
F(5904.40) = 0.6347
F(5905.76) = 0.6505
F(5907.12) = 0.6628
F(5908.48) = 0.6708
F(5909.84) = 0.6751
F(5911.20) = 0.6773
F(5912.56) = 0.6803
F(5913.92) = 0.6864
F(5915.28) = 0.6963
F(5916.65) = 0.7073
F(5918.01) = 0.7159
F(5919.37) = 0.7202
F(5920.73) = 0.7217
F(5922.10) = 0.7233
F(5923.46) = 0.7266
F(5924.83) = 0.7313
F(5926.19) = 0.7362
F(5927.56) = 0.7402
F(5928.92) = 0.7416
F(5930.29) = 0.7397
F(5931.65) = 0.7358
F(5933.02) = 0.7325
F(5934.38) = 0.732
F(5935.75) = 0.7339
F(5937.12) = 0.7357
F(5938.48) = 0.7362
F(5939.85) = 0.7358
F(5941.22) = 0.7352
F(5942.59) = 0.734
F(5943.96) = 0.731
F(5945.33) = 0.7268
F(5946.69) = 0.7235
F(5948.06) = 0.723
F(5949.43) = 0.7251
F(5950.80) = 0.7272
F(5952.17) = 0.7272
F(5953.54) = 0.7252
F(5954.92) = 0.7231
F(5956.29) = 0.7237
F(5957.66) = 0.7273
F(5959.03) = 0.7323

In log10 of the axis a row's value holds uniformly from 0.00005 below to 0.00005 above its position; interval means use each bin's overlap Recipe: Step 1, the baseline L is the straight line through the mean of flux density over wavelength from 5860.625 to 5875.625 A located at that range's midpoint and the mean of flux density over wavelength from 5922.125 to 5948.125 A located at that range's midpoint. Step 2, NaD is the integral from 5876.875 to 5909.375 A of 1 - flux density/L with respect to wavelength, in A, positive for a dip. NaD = 5.8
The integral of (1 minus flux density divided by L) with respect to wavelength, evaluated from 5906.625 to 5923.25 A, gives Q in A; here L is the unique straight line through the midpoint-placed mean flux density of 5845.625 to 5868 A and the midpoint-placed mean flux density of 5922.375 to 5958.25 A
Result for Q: 0.8 A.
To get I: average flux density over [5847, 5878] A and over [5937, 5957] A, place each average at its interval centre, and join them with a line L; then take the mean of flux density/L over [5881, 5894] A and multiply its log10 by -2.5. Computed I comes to 0.25 mag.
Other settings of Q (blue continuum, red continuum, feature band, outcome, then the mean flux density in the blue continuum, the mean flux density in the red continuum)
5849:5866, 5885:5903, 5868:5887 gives -1.41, 0.729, 0.562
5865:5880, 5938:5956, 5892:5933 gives 3.54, 0.726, 0.728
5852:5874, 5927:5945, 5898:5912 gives 1.93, 0.732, 0.735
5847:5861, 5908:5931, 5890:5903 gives 2.87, 0.724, 0.712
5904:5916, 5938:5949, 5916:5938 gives -0.89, 0.671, 0.73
